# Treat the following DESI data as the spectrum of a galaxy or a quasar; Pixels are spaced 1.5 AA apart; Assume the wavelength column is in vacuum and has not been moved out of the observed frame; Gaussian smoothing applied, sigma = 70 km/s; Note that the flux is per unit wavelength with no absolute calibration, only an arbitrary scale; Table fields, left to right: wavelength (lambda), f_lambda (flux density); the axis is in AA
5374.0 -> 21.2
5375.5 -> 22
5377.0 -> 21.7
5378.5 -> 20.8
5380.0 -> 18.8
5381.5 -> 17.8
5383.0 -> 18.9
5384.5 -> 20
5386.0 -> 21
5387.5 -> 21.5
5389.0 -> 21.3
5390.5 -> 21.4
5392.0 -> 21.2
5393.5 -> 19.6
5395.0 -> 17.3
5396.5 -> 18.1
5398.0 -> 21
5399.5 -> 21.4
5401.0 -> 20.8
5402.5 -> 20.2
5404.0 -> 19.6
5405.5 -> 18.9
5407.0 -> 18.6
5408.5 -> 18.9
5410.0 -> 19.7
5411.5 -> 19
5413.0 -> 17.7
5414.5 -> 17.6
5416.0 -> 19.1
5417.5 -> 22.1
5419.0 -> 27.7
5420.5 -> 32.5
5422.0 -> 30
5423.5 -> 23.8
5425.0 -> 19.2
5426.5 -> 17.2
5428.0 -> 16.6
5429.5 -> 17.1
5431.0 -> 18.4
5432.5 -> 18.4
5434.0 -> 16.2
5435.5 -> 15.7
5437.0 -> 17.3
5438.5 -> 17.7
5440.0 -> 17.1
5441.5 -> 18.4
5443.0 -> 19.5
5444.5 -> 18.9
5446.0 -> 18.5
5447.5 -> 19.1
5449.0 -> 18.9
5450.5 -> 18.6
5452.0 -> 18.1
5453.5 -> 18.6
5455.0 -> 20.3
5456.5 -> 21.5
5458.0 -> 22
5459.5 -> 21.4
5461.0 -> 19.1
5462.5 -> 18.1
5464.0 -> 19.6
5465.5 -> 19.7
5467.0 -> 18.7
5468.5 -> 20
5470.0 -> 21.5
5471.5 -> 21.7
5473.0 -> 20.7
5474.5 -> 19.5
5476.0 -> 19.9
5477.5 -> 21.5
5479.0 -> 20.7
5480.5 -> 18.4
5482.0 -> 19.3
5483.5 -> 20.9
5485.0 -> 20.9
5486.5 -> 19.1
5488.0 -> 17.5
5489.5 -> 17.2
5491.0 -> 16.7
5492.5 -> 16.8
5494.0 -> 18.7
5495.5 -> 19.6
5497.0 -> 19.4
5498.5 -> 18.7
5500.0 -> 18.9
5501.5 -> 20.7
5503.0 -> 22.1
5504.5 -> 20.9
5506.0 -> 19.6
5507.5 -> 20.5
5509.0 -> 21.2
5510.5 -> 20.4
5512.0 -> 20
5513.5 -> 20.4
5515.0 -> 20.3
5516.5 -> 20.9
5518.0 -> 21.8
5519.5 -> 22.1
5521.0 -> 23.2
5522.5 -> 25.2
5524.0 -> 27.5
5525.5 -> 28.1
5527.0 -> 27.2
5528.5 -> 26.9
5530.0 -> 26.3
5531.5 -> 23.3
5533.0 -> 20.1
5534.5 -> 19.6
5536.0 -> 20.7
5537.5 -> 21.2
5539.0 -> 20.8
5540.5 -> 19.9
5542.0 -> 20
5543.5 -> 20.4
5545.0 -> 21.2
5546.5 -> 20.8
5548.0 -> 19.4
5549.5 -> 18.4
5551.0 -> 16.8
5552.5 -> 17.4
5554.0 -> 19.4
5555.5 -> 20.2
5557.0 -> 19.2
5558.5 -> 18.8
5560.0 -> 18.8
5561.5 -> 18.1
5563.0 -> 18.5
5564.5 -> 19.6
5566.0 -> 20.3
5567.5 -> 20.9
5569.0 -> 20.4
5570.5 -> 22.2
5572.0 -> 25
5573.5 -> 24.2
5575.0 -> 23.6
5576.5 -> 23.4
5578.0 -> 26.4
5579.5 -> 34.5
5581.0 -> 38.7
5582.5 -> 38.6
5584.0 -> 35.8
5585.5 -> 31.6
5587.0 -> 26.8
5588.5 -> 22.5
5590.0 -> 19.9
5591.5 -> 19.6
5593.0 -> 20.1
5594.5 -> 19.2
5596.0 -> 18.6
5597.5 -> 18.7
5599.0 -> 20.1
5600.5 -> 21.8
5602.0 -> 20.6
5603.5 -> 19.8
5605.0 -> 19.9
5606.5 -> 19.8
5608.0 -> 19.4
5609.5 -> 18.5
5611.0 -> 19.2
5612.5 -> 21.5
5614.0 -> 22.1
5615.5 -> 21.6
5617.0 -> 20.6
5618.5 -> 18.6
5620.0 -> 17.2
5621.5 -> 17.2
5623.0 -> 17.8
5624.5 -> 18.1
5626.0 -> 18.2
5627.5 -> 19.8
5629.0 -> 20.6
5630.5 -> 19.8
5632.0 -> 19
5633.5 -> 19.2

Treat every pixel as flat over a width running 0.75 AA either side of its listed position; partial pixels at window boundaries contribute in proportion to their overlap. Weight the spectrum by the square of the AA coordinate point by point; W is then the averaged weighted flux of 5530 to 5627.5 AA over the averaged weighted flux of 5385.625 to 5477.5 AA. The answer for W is 1.14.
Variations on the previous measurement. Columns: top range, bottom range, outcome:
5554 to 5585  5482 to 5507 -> 1.30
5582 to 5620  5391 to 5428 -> 1.13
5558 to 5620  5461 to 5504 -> 1.20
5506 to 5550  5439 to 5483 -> 1.15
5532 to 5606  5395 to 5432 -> 1.14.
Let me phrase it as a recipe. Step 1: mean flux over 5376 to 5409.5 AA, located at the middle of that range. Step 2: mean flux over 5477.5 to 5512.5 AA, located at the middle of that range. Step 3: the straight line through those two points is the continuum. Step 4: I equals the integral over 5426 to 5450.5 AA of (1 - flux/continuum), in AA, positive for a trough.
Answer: 2.4 AA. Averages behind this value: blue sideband 20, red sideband 19.5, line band 17.8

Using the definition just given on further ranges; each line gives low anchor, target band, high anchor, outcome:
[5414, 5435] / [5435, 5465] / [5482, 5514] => 2.3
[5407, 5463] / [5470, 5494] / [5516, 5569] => 1.1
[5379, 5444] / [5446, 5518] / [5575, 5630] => 3.6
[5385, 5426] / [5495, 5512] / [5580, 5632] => 1.0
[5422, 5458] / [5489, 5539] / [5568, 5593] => 3.6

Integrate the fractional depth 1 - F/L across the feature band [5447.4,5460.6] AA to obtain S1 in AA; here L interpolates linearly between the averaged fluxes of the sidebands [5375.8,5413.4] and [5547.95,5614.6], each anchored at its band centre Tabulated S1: 0.5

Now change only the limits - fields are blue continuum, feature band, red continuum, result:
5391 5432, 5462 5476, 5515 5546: 1.0 AA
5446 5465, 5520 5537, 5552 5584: -1.6 AA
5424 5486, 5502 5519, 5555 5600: 0.3 AA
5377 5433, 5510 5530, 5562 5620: -1.5 AA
